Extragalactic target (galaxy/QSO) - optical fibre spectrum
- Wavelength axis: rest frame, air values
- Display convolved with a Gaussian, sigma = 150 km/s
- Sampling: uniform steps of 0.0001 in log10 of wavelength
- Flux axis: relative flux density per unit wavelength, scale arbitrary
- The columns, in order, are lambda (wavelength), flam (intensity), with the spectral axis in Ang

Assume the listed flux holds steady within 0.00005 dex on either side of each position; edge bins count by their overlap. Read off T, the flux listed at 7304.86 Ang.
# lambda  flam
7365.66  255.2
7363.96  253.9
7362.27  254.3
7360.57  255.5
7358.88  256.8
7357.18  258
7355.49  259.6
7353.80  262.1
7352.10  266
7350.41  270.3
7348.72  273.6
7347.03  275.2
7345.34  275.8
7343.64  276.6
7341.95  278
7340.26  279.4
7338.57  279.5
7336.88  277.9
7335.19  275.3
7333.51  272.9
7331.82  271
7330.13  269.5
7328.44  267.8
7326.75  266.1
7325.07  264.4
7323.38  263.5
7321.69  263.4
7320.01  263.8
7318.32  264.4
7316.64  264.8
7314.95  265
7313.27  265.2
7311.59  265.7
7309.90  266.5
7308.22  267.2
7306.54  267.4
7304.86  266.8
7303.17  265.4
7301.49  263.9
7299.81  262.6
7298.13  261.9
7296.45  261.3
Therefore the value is 266.8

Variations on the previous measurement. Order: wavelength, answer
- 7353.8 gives 262.1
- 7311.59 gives 265.7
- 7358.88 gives 256.8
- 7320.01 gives 263.8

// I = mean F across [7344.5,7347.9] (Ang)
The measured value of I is 276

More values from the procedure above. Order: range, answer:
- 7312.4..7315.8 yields 265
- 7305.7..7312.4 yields 267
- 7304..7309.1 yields 267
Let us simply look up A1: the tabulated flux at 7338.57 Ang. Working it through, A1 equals 279.5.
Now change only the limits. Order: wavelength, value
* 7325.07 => 264.4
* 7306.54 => 267.4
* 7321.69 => 263.4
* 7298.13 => 261.9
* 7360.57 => 255.5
